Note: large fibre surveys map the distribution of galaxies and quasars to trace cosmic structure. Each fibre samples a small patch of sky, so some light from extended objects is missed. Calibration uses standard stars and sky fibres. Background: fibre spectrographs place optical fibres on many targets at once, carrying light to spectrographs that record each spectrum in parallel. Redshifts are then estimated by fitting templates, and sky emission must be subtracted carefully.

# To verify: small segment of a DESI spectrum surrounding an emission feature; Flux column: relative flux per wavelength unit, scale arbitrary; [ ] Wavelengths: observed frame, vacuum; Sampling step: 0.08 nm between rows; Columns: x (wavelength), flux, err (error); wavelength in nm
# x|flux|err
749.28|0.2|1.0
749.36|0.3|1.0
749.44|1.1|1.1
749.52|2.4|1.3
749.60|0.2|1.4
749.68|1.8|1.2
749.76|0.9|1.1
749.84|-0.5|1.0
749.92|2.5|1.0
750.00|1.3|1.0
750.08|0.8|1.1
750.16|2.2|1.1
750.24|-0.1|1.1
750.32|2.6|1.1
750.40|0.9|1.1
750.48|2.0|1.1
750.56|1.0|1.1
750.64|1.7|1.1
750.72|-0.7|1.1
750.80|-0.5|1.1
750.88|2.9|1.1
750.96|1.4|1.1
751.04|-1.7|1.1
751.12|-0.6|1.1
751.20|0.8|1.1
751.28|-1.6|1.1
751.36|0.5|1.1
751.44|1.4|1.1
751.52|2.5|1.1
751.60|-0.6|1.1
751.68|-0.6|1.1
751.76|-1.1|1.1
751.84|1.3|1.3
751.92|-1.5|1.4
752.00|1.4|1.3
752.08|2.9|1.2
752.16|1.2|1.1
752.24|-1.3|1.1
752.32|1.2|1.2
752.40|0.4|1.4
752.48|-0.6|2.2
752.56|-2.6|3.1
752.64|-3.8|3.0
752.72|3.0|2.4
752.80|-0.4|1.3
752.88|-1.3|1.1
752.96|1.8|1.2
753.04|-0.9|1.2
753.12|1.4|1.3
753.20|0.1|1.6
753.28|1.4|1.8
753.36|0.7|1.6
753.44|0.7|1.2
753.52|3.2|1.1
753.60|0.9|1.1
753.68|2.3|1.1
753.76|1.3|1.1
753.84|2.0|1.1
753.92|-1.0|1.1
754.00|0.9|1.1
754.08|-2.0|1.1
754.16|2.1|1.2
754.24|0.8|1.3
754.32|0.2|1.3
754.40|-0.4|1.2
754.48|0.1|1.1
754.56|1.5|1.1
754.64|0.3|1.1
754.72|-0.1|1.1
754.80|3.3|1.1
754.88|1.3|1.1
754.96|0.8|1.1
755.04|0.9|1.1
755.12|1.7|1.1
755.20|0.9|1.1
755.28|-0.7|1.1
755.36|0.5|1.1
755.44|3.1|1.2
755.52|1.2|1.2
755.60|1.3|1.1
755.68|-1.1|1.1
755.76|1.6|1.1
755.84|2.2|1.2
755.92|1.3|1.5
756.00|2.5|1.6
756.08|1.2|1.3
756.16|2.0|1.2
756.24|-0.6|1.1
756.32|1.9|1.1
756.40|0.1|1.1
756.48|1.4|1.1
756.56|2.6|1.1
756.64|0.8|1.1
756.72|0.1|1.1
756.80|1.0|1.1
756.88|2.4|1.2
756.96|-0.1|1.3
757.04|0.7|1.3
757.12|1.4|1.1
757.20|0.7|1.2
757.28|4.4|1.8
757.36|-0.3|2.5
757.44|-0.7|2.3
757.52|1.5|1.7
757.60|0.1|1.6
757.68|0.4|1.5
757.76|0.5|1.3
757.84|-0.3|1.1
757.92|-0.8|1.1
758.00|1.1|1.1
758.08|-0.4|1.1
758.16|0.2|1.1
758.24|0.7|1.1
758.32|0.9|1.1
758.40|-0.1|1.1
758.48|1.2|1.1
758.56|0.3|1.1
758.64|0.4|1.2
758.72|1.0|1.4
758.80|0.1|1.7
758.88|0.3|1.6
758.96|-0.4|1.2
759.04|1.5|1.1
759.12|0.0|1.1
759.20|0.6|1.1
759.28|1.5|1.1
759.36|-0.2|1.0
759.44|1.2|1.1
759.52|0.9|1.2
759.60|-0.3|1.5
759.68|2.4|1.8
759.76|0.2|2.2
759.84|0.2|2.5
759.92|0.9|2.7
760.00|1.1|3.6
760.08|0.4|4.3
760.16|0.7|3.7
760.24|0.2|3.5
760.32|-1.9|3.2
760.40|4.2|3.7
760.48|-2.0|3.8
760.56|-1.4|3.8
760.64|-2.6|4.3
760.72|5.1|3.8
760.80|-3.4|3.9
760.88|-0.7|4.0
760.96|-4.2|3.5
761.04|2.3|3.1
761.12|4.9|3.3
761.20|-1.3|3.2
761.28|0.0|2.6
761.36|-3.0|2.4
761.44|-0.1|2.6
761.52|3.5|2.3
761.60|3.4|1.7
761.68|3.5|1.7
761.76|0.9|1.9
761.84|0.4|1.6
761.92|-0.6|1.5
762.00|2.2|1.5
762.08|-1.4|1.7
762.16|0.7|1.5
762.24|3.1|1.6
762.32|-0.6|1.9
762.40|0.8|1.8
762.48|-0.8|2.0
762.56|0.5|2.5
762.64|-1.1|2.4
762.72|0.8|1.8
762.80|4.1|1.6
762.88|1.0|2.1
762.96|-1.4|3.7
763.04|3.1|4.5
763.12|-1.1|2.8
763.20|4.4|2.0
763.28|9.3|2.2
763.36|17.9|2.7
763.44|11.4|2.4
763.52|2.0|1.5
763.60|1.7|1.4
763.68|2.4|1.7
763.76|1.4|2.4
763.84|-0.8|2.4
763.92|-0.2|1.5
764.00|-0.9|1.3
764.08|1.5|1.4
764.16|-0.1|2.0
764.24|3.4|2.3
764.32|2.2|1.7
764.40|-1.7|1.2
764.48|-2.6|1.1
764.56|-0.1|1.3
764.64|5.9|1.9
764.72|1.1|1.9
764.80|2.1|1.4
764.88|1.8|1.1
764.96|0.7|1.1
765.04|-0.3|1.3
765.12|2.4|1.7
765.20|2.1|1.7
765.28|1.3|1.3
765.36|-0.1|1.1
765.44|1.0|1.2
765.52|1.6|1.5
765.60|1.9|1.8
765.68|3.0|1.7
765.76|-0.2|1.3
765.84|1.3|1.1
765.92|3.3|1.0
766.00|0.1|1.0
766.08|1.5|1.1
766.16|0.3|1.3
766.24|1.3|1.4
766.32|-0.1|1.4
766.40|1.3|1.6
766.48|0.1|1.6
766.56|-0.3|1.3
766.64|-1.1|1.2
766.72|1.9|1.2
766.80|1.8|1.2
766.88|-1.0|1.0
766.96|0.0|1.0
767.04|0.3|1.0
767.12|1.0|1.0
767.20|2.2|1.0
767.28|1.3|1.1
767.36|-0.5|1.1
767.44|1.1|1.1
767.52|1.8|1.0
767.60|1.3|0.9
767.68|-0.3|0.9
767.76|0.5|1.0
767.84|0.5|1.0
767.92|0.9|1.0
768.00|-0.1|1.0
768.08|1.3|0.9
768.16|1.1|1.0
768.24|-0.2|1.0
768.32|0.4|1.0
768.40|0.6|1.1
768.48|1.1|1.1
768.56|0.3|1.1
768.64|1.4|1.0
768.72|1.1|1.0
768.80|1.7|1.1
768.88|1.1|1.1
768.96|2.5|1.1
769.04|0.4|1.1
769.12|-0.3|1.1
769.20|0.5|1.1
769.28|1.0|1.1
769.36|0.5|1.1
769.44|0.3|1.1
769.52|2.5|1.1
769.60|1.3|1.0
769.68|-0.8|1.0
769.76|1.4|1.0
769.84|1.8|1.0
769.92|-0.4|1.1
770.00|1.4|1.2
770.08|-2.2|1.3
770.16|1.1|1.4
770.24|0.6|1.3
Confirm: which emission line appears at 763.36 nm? H-alpha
